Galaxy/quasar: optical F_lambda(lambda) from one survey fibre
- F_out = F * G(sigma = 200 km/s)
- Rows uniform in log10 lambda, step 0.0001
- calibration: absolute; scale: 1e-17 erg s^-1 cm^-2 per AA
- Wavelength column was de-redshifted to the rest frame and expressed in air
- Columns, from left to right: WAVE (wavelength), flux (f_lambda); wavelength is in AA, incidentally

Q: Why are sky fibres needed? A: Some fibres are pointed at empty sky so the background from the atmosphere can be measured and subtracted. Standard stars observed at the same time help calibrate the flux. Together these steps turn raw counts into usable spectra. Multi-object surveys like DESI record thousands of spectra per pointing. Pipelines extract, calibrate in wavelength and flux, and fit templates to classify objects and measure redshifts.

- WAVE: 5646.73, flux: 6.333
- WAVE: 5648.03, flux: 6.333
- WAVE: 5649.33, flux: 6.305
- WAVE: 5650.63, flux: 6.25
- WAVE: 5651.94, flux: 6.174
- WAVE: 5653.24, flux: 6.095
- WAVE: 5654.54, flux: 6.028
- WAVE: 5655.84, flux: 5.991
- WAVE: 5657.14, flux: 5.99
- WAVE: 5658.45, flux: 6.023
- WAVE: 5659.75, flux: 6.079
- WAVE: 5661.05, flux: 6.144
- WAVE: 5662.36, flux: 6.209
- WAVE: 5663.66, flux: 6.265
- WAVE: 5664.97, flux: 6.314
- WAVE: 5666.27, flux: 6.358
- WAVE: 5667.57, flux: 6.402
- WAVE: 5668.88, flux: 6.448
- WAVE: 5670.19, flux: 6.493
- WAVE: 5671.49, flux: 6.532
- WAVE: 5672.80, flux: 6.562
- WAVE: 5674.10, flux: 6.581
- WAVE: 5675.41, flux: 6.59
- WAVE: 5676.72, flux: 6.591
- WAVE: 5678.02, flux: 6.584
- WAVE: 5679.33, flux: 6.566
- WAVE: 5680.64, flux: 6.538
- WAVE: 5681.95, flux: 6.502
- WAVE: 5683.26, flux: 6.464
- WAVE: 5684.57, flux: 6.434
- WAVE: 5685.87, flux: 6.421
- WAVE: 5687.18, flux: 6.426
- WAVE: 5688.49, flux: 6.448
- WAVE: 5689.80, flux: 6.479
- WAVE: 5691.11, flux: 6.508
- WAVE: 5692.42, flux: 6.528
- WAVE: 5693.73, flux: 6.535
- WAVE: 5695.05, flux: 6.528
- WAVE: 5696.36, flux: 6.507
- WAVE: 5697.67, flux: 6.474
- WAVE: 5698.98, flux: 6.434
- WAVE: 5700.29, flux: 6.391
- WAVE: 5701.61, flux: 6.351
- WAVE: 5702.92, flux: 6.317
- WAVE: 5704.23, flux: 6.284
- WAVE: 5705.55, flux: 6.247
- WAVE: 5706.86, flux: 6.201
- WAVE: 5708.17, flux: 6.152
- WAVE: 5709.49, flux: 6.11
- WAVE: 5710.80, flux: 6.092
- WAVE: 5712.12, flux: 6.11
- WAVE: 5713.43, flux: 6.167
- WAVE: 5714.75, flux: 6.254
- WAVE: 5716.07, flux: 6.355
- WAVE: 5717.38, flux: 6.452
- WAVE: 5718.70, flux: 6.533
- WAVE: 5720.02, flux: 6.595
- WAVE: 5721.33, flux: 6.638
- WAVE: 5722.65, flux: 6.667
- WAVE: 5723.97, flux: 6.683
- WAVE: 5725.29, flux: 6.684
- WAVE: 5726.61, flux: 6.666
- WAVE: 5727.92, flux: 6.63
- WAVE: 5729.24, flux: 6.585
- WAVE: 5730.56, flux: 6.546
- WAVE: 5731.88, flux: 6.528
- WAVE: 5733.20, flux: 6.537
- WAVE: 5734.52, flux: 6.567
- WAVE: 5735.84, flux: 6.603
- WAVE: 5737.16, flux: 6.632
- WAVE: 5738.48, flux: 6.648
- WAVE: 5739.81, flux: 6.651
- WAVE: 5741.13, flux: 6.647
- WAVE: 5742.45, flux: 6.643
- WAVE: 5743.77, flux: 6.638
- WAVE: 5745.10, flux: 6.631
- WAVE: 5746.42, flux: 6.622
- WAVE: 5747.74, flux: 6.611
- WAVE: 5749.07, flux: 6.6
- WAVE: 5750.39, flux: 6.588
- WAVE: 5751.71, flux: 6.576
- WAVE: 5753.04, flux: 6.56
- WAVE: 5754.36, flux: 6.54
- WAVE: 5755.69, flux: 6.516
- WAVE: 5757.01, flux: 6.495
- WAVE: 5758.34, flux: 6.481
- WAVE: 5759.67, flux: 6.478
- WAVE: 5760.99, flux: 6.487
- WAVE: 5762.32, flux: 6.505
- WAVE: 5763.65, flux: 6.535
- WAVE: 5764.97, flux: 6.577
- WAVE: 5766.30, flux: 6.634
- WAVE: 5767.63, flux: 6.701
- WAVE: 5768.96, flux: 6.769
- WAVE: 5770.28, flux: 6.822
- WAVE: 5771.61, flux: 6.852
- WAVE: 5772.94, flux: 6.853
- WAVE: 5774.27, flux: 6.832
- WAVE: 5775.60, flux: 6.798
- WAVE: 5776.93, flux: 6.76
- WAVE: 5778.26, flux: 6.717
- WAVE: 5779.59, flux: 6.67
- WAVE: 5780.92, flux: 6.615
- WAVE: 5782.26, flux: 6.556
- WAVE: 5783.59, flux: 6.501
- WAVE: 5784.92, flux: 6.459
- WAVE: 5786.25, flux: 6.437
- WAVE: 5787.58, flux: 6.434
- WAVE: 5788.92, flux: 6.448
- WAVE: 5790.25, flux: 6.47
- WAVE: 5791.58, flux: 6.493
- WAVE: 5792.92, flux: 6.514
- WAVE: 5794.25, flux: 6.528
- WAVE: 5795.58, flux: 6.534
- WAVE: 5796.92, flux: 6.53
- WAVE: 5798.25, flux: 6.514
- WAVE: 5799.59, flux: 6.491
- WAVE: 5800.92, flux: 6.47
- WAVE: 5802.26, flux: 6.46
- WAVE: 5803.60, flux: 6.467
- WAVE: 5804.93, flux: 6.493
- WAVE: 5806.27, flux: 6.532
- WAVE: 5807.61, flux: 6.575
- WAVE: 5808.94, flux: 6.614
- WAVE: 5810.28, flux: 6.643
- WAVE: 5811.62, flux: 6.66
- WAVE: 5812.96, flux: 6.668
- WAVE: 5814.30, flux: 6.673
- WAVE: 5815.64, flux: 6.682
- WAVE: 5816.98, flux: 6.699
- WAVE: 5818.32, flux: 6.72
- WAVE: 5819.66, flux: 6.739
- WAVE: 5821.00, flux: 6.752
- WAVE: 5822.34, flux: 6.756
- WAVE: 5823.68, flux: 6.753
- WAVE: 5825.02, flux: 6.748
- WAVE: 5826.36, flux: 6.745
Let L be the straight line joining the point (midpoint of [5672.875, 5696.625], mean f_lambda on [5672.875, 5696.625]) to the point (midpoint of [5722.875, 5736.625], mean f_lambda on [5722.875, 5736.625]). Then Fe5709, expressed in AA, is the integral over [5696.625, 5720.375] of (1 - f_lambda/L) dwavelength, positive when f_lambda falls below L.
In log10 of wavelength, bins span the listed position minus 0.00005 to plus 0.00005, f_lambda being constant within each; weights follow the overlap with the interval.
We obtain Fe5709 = 0.9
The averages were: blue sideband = 6.51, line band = 6.31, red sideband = 6.61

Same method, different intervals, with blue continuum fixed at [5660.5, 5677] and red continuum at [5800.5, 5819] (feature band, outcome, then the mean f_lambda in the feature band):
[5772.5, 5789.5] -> -0.2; 6.62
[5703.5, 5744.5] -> 0.1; 6.48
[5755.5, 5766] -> 0.0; 6.51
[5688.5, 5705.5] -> 0.0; 6.44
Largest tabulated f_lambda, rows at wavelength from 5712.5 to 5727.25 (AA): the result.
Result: 6.684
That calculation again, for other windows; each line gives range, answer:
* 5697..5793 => 6.853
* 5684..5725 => 6.683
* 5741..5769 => 6.769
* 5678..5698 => 6.584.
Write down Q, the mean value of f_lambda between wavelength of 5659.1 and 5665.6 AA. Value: 6.2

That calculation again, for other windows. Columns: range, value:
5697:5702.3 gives 6.41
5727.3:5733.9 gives 6.56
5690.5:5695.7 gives 6.52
